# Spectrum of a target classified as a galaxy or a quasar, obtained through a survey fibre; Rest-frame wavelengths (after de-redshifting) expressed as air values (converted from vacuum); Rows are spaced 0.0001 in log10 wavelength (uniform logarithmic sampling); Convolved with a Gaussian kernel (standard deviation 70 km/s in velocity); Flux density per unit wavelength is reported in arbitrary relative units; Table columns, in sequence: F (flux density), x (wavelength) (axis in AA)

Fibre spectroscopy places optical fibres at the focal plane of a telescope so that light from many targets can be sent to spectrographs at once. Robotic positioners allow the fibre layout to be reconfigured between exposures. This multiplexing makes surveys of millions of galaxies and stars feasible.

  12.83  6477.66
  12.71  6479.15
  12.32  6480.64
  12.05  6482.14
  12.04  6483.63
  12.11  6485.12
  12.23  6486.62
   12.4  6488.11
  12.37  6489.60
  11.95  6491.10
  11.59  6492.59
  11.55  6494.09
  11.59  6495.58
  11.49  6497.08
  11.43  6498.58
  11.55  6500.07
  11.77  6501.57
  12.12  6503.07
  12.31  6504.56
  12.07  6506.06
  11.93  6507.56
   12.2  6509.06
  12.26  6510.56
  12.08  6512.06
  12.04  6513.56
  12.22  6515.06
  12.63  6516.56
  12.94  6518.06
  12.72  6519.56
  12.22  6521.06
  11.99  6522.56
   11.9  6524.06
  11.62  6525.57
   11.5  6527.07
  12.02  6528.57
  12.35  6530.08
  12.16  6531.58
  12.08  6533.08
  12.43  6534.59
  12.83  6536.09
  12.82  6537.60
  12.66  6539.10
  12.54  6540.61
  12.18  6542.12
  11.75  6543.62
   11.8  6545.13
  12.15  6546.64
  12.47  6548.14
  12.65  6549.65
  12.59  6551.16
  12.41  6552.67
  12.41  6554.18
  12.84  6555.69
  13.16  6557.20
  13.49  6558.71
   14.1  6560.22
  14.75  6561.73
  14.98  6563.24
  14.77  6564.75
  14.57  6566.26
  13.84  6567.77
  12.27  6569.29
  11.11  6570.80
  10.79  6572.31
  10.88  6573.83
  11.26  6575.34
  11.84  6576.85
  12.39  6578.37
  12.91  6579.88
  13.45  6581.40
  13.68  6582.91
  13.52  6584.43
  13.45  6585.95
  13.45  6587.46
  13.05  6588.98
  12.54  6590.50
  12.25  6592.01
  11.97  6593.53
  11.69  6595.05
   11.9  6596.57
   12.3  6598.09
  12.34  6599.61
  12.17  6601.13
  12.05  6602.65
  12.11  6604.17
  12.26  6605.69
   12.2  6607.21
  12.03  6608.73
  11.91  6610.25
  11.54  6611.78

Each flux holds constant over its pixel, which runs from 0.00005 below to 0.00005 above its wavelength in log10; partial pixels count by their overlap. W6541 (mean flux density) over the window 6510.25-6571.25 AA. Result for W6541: 12.7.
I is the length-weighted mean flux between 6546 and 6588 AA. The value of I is 12.9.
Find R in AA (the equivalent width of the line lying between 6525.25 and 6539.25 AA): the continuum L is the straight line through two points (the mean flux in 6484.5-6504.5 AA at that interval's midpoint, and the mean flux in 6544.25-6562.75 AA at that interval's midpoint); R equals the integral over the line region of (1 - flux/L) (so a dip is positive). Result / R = 0.3 AA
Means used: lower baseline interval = 11.9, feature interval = 12.3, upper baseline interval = 12.9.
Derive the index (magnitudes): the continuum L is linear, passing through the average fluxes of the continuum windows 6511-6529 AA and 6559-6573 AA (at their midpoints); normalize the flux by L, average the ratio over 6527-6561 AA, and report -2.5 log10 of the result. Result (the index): 0.03 mag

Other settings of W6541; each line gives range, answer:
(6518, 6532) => 12.1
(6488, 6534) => 12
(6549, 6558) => 12.7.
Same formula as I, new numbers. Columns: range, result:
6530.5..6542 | 12.5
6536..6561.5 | 12.7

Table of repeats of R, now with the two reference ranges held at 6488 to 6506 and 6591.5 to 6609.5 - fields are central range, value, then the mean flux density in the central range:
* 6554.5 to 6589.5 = -3.00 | 13.1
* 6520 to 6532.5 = -0.08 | 12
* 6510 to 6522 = -0.51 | 12.4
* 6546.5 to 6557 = -0.51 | 12.6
